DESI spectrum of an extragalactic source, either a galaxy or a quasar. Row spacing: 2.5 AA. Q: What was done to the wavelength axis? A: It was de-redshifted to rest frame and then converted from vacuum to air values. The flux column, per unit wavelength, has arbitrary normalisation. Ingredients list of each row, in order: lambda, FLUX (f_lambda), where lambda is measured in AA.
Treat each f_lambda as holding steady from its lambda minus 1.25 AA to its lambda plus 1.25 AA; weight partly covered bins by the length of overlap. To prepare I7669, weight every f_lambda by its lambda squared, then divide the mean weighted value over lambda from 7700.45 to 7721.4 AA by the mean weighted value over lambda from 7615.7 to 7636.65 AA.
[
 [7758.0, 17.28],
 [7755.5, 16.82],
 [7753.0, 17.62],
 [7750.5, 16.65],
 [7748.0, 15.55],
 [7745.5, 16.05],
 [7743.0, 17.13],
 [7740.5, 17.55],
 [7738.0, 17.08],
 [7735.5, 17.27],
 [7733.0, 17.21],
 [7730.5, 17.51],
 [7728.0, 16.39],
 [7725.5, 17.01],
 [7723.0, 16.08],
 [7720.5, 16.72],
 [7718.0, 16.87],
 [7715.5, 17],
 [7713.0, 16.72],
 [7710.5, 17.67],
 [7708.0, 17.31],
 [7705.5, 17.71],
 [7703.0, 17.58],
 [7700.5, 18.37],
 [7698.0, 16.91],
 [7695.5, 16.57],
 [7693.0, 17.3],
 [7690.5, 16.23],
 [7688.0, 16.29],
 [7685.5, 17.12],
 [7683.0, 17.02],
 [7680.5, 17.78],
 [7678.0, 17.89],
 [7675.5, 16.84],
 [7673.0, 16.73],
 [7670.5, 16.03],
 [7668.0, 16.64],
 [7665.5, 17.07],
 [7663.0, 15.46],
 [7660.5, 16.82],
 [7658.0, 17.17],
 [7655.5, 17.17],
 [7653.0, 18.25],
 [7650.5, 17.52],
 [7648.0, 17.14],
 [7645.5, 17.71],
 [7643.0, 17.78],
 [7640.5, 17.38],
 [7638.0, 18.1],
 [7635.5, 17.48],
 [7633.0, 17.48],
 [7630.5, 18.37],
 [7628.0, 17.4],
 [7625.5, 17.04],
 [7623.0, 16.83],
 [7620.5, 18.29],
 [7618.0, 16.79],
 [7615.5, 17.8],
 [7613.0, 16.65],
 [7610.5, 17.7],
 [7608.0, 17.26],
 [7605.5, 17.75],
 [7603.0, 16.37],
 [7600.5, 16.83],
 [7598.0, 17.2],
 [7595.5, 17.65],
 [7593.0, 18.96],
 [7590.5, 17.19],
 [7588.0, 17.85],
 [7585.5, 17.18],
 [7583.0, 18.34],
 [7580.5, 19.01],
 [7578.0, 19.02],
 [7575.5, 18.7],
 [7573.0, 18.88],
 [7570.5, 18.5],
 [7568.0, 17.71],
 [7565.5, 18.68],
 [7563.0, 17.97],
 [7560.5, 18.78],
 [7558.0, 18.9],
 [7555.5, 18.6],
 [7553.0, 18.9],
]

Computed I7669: 1.01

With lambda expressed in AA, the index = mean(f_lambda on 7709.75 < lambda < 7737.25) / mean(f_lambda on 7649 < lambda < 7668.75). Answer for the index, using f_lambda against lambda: 1.0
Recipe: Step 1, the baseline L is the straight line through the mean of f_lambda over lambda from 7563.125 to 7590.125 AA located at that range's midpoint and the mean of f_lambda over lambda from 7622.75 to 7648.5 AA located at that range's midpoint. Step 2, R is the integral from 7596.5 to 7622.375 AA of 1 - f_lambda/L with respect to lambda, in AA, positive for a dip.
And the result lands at 0.93 AA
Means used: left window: 18.3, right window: 17.6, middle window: 17.3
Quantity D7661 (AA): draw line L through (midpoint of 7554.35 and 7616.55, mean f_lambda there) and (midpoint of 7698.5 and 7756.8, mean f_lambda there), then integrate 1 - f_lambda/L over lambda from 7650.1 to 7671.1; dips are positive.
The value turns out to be 0.69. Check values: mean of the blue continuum 18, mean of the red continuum 17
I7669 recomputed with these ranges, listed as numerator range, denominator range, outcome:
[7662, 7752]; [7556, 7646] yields 0.98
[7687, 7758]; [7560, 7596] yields 0.96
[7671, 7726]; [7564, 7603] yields 0.97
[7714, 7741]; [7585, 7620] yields 1.01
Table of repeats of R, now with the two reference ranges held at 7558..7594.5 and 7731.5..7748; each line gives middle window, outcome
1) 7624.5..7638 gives 0.2 AA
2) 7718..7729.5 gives 0.3 AA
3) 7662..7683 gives 0.8 AA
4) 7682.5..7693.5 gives 0.4 AA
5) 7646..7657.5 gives 0.1 AA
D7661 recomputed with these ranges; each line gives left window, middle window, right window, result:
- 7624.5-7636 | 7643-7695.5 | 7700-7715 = 1.5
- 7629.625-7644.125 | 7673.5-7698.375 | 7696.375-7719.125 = 0.7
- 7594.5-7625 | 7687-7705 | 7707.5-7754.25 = -0.1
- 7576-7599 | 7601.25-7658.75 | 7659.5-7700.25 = 0.2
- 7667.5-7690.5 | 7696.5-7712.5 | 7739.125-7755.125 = -0.7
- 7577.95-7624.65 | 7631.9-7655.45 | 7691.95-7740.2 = -0.3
